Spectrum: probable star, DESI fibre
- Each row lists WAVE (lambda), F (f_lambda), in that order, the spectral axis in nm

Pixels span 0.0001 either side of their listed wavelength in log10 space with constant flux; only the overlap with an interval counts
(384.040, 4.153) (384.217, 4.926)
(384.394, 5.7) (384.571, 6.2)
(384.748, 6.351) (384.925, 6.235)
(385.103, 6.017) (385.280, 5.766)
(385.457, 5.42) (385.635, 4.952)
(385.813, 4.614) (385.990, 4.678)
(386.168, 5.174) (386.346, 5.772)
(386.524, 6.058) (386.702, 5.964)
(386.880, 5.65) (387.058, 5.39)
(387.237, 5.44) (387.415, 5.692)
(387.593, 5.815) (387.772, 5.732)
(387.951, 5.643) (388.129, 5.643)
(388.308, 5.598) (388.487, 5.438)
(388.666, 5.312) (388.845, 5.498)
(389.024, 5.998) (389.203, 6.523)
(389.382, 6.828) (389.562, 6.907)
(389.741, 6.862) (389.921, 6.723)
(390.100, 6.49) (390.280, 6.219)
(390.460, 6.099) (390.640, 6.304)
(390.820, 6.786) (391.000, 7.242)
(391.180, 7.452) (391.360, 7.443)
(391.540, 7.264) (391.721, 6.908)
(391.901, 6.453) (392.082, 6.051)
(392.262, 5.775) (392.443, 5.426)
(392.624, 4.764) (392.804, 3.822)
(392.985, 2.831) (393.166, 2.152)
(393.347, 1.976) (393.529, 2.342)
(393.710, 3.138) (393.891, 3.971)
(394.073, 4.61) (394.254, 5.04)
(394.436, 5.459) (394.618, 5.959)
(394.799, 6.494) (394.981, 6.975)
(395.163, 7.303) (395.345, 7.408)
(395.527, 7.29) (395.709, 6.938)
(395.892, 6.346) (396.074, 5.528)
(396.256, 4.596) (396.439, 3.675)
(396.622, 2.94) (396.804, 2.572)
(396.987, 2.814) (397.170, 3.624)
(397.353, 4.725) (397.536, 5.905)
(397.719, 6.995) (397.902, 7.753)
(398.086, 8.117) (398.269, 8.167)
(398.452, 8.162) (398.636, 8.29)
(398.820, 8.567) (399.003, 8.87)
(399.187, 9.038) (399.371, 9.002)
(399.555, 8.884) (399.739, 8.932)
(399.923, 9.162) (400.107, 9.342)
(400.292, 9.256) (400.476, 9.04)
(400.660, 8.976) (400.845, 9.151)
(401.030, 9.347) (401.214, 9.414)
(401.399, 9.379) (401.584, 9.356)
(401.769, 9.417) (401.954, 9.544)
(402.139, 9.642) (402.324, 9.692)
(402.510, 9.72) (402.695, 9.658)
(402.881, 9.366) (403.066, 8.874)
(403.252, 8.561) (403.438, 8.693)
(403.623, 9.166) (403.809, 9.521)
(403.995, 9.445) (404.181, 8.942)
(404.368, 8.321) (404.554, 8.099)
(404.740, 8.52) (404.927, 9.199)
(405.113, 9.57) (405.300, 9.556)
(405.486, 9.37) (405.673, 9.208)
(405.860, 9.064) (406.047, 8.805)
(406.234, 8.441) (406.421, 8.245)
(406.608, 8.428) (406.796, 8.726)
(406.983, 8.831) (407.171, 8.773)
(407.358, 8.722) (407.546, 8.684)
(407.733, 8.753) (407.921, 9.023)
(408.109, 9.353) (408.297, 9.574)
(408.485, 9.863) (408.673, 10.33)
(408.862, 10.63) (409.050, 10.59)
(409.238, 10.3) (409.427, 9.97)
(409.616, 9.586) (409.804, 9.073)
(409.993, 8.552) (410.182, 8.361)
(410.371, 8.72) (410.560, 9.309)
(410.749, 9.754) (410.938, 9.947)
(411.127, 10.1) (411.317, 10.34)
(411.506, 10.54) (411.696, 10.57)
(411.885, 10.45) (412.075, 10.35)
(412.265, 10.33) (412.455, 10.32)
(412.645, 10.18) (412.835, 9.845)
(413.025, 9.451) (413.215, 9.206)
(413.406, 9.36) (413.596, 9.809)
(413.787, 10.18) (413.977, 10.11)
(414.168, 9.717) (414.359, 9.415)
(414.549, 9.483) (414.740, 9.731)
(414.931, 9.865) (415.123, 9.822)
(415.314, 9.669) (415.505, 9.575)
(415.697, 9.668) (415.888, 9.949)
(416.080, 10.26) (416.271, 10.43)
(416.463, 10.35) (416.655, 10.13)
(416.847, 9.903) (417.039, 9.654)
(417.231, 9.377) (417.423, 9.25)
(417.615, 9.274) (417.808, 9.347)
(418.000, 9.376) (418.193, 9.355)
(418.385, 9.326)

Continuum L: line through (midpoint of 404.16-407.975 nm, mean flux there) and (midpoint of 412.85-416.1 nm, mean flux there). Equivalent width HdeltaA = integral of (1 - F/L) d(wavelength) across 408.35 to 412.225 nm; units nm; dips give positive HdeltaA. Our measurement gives -0.25 nm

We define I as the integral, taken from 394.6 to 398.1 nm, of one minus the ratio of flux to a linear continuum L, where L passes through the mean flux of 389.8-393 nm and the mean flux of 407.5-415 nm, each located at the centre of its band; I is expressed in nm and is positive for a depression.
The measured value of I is 0.71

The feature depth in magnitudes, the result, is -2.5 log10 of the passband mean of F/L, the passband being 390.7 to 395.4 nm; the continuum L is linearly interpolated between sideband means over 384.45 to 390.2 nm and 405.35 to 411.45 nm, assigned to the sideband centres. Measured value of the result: 0.24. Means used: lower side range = 5.83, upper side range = 9.31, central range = 5.41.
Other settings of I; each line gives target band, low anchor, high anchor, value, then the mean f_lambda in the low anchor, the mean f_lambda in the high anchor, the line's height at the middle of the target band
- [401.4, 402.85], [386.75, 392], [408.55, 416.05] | -0.23 nm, 6.25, 9.83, 8.24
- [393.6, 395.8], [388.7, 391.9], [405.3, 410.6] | 0.44 nm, 6.65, 9.19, 7.28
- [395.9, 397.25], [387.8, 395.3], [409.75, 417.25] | 0.56 nm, 5.66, 9.8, 6.61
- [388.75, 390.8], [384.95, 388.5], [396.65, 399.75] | -0.17 nm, 5.54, 6.96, 5.91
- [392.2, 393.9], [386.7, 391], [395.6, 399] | 0.69 nm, 6.05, 5.96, 6.01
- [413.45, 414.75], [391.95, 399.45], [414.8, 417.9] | -0.06 nm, 5.65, 9.78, 9.33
